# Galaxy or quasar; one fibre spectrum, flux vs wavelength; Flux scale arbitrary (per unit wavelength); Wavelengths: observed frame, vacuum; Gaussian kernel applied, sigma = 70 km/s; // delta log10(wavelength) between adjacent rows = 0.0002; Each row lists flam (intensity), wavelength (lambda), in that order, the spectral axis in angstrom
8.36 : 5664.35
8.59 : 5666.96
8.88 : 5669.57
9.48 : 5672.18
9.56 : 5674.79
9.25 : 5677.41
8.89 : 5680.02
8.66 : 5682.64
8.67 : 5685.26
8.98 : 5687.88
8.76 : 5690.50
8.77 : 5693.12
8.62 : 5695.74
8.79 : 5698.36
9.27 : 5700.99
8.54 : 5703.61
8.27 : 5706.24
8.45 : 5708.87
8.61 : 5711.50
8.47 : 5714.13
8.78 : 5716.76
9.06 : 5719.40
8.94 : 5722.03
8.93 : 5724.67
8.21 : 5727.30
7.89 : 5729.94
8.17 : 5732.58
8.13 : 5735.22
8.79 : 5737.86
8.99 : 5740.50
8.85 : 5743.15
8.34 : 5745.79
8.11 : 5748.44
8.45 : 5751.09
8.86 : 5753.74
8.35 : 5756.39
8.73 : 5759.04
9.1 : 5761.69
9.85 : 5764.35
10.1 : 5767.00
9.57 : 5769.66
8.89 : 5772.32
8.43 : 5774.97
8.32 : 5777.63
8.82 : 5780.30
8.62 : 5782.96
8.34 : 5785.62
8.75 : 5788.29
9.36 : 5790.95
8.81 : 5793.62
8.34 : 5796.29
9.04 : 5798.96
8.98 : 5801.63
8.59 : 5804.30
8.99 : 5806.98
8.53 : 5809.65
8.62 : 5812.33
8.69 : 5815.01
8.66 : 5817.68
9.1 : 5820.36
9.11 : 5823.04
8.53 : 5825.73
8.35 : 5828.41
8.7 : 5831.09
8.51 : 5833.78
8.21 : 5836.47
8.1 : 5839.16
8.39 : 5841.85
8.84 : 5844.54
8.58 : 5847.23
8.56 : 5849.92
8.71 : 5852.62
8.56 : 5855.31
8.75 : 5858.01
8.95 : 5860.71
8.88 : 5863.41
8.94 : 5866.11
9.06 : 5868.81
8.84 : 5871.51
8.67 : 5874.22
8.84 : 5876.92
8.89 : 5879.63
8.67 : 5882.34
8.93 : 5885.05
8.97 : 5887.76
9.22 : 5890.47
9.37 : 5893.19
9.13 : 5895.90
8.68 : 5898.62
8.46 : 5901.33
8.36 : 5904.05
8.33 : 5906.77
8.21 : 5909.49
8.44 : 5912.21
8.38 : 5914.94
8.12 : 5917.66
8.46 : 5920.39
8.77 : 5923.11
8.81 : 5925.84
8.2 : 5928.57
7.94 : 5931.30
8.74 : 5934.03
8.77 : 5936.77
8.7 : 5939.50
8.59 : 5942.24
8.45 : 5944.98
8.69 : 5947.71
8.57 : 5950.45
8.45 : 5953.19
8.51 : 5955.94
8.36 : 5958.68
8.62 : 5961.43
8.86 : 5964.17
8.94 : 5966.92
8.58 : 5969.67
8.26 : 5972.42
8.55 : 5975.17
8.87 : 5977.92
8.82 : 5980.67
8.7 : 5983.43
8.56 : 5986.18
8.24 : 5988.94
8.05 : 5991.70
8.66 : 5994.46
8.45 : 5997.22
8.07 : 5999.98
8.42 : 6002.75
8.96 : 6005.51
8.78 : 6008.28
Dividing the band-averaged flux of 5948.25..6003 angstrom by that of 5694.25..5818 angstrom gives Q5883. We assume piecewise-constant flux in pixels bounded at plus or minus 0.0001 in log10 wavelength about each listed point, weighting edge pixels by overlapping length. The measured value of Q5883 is 1.0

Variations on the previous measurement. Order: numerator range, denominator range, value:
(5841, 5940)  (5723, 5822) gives 0.99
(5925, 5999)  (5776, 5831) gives 0.98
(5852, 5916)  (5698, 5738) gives 1.02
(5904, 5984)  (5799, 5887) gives 0.98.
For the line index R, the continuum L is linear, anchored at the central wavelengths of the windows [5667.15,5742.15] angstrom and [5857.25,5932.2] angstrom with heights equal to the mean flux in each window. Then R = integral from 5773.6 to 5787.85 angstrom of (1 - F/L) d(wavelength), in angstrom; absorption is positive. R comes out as 0.32 angstrom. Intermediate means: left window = 8.74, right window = 8.69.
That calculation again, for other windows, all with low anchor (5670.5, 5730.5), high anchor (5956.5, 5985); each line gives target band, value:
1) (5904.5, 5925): 0.7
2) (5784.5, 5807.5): -0.2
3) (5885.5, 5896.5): -0.6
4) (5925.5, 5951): 0.4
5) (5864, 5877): -0.3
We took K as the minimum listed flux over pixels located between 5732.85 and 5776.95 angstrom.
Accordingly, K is 8.11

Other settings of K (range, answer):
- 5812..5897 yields 8.1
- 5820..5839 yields 8.21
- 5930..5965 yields 7.94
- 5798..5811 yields 8.53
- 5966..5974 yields 8.26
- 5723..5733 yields 7.89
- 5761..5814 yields 8.32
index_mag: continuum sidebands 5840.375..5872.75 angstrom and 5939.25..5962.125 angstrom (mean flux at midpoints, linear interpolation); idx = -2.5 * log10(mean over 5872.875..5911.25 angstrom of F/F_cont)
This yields -0.01 mag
